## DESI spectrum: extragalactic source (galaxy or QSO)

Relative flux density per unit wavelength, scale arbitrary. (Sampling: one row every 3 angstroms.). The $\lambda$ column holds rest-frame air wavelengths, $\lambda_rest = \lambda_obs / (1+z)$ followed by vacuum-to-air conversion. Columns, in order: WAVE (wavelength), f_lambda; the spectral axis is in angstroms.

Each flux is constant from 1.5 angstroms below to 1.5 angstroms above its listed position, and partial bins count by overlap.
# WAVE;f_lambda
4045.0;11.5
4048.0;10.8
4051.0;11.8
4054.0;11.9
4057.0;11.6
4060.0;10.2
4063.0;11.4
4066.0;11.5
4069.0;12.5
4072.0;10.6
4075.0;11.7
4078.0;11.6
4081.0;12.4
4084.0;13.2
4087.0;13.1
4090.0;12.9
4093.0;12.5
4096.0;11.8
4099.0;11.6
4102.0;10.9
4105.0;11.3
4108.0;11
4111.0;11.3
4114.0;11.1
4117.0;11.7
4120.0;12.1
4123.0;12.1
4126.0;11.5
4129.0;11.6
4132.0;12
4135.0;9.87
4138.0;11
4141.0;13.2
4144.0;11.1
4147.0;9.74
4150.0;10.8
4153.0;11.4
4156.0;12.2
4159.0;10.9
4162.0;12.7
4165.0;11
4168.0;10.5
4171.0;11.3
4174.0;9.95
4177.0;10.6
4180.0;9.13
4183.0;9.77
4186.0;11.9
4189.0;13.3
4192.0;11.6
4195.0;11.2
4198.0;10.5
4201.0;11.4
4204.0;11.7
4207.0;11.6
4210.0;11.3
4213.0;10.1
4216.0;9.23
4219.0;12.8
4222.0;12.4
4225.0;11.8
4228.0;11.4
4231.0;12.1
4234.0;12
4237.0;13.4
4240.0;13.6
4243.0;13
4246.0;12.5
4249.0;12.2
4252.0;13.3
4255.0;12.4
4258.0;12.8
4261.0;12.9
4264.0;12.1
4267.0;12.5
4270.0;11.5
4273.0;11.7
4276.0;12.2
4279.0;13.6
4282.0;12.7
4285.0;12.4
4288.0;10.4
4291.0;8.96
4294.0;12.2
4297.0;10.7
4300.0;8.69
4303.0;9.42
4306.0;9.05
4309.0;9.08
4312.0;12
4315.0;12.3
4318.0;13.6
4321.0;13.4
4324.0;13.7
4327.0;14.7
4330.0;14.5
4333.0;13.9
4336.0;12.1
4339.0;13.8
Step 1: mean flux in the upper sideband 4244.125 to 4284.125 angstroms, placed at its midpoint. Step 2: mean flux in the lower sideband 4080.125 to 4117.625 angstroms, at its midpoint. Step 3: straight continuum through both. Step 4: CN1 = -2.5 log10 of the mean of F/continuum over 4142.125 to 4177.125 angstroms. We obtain 0.10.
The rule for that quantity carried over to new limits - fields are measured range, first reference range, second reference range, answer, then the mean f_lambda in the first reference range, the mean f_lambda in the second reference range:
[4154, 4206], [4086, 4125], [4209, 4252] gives 0.07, 11.8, 12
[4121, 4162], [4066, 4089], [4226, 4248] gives 0.08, 12.1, 12.5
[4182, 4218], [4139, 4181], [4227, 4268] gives 0.05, 11.1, 12.6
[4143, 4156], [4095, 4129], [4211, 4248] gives 0.07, 11.5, 12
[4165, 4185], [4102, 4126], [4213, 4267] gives 0.15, 11.5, 12.3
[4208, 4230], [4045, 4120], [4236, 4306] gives 0.05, 11.7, 11.9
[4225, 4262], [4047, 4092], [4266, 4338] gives -0.06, 11.8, 11.9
